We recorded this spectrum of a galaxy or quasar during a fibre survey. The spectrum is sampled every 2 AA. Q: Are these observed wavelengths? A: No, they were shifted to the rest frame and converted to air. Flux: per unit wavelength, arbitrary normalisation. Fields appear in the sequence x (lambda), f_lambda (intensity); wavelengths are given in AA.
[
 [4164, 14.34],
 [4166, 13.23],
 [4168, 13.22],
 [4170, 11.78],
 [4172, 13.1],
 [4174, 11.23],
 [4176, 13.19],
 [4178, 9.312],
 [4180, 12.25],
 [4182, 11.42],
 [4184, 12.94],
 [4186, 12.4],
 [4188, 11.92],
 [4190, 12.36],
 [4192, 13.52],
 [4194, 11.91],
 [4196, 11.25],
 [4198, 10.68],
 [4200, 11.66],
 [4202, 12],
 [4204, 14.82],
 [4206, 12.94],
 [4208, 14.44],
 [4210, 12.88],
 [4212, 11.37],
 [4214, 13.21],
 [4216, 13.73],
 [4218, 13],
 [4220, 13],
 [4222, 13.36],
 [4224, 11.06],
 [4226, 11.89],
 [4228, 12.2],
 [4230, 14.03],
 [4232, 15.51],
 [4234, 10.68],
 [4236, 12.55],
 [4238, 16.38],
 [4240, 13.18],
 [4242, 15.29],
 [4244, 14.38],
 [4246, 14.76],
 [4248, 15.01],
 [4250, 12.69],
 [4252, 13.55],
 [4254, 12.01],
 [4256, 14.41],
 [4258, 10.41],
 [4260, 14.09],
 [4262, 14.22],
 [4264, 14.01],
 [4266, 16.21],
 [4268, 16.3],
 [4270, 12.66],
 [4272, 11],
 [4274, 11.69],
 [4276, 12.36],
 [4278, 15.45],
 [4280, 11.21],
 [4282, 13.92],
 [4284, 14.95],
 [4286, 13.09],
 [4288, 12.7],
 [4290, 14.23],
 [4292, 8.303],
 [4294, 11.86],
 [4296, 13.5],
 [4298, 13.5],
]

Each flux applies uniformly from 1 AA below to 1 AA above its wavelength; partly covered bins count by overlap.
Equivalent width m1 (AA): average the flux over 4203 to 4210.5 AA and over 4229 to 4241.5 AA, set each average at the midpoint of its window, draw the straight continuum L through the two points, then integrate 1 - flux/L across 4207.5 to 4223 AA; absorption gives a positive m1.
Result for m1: 0.8 AA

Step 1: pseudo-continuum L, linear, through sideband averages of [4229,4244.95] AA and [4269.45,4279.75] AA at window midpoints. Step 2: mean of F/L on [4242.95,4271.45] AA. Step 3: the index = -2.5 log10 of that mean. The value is -0.05 mag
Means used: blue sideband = 14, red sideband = 12.5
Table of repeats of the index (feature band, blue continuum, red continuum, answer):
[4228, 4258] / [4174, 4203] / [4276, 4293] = -0.10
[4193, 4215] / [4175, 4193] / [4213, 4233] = 0.01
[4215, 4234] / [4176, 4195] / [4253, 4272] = -0.01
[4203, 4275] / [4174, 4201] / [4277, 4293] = -0.08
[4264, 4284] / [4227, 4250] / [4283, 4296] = -0.04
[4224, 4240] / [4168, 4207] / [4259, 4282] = -0.02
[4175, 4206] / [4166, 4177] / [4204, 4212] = 0.07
